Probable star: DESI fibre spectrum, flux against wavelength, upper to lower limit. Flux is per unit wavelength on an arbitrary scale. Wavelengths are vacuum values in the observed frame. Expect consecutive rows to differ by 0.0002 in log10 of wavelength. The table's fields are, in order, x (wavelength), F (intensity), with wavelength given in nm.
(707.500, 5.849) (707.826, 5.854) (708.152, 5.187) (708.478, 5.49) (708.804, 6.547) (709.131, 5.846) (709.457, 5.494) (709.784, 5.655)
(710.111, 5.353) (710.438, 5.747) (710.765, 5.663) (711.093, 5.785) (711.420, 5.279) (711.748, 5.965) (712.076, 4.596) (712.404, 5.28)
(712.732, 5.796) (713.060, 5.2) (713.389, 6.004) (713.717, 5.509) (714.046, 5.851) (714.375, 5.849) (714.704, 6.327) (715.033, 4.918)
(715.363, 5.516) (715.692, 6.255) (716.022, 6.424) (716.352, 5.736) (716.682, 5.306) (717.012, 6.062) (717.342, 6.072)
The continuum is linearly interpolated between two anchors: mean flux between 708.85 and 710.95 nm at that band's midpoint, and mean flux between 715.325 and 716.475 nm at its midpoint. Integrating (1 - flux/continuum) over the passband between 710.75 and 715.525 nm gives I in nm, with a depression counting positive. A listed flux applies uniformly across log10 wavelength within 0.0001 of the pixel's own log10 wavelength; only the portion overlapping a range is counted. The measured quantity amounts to 0.25 nm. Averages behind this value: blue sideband 5.68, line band 5.57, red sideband 6.04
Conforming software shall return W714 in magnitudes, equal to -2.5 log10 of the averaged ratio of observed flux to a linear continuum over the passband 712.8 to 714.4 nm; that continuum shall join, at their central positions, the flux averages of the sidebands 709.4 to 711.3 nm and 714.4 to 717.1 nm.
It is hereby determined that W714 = 0.011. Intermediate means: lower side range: 5.62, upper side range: 5.81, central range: 5.68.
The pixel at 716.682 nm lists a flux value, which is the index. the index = 5.306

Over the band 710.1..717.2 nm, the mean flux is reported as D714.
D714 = 5.66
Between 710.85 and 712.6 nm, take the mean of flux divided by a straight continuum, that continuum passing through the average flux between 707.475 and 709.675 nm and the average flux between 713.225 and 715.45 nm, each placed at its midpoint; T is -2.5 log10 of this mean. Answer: 0.064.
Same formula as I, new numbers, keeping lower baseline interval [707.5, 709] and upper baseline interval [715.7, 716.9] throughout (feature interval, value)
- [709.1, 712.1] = 0.13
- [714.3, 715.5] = 0.05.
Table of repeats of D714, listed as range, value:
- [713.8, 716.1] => 5.84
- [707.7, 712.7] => 5.59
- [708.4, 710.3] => 5.74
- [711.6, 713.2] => 5.36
